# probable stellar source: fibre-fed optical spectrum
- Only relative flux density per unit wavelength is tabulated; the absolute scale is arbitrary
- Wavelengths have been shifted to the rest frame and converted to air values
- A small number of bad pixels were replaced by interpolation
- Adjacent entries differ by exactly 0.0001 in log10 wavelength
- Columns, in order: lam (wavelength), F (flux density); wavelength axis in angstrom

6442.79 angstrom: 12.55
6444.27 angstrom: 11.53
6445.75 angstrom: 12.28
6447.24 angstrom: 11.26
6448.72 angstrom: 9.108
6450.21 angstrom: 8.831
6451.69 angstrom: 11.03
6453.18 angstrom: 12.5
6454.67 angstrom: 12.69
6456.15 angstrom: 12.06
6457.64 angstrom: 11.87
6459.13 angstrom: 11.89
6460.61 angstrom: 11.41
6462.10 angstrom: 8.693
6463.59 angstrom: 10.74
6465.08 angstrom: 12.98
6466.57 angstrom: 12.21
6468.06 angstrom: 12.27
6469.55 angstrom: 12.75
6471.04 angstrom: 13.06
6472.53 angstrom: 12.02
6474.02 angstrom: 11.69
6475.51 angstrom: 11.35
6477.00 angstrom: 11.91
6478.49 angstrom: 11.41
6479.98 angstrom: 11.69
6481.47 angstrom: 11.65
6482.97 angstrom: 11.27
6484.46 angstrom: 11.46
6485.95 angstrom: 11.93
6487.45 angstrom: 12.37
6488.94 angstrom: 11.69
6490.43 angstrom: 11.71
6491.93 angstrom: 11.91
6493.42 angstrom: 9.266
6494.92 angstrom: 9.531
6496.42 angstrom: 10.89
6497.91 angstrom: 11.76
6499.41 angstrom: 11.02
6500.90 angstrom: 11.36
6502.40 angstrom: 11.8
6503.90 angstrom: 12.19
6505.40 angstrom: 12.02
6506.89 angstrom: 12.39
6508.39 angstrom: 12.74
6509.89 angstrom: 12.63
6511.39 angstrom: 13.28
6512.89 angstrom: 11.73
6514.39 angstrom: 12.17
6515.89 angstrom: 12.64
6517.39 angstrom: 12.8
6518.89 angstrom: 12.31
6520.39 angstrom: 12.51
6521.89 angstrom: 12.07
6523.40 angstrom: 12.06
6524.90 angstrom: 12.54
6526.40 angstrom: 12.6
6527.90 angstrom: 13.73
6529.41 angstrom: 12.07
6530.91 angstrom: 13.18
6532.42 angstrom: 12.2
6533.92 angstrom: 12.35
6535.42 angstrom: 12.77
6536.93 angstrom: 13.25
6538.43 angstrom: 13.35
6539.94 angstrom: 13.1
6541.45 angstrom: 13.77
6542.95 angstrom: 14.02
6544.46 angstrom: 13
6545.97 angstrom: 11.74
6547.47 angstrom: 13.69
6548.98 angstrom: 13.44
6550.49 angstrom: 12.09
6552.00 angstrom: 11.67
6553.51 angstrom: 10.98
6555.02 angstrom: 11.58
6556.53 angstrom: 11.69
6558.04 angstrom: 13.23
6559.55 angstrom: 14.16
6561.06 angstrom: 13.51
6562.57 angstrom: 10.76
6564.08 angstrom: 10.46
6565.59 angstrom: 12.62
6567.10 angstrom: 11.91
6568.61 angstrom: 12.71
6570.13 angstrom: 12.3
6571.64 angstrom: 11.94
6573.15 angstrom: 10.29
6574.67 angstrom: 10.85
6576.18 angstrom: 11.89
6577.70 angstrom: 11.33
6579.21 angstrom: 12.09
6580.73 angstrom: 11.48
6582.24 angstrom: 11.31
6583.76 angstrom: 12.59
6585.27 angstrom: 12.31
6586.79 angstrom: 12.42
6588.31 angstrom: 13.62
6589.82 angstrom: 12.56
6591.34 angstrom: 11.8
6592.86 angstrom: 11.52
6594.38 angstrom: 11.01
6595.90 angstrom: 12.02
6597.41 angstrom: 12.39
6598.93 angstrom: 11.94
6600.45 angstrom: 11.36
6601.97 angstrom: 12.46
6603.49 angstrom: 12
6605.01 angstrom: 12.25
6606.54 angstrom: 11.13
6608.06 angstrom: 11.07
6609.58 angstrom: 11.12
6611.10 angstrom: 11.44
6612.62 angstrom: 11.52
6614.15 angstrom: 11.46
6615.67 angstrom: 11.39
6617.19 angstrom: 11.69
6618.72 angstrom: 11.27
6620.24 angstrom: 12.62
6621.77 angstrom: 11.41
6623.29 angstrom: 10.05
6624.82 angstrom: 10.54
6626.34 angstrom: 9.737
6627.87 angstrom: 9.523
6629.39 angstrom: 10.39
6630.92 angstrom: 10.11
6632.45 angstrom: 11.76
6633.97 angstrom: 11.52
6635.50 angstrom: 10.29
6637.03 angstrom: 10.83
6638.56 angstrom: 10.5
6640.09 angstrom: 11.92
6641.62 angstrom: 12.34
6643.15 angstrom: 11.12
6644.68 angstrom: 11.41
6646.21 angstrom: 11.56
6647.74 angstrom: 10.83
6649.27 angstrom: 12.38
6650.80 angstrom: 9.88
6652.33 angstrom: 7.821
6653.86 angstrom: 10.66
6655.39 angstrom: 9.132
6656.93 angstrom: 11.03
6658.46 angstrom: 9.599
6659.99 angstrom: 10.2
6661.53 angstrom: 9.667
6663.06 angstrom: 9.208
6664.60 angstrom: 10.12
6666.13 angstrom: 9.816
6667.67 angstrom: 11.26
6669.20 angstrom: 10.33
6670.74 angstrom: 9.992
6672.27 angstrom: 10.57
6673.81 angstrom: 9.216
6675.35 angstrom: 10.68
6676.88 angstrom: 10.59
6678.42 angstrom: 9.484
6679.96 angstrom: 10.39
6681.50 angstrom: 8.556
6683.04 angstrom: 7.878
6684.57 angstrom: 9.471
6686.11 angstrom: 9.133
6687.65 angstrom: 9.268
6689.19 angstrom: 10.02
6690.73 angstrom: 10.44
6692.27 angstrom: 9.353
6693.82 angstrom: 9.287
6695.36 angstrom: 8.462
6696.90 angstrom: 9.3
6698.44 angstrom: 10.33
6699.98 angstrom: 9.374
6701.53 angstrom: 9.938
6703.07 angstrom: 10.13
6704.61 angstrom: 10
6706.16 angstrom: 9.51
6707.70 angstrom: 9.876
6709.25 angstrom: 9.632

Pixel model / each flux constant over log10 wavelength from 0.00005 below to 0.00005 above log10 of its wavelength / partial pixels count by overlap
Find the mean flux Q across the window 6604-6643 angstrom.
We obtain 11.1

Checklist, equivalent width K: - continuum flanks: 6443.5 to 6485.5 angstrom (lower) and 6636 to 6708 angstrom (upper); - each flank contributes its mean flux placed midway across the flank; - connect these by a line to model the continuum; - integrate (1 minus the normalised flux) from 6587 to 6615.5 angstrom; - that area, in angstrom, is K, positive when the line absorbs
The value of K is -3.3 angstrom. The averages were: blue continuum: 11.6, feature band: 11.8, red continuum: 10.1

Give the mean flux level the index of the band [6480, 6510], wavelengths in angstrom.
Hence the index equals 11.6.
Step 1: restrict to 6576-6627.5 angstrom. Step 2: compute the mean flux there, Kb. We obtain 11.6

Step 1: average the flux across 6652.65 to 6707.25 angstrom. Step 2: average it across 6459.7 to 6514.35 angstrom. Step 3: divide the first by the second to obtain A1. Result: 0.8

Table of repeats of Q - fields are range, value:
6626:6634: 10.5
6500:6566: 12.5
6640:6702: 10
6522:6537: 12.6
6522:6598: 12.3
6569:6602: 11.9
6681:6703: 9.38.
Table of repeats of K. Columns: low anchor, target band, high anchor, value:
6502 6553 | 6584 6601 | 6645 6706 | -1.0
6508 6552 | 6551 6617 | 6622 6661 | -0.9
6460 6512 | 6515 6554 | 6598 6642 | -4.0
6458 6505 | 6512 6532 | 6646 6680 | -2.2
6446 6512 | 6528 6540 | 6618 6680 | -1.7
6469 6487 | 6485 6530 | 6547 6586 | -0.3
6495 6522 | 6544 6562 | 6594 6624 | -1.0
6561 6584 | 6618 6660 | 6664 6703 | -0.9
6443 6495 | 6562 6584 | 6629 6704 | -1.7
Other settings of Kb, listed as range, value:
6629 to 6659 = 10.8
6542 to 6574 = 12.3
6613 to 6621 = 11.7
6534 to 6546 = 13.2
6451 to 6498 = 11.6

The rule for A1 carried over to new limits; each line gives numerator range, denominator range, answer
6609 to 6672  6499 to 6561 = 0.85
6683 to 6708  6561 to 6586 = 0.81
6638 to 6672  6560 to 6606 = 0.88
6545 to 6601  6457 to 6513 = 1.03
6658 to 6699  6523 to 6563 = 0.77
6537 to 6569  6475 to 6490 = 1.08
